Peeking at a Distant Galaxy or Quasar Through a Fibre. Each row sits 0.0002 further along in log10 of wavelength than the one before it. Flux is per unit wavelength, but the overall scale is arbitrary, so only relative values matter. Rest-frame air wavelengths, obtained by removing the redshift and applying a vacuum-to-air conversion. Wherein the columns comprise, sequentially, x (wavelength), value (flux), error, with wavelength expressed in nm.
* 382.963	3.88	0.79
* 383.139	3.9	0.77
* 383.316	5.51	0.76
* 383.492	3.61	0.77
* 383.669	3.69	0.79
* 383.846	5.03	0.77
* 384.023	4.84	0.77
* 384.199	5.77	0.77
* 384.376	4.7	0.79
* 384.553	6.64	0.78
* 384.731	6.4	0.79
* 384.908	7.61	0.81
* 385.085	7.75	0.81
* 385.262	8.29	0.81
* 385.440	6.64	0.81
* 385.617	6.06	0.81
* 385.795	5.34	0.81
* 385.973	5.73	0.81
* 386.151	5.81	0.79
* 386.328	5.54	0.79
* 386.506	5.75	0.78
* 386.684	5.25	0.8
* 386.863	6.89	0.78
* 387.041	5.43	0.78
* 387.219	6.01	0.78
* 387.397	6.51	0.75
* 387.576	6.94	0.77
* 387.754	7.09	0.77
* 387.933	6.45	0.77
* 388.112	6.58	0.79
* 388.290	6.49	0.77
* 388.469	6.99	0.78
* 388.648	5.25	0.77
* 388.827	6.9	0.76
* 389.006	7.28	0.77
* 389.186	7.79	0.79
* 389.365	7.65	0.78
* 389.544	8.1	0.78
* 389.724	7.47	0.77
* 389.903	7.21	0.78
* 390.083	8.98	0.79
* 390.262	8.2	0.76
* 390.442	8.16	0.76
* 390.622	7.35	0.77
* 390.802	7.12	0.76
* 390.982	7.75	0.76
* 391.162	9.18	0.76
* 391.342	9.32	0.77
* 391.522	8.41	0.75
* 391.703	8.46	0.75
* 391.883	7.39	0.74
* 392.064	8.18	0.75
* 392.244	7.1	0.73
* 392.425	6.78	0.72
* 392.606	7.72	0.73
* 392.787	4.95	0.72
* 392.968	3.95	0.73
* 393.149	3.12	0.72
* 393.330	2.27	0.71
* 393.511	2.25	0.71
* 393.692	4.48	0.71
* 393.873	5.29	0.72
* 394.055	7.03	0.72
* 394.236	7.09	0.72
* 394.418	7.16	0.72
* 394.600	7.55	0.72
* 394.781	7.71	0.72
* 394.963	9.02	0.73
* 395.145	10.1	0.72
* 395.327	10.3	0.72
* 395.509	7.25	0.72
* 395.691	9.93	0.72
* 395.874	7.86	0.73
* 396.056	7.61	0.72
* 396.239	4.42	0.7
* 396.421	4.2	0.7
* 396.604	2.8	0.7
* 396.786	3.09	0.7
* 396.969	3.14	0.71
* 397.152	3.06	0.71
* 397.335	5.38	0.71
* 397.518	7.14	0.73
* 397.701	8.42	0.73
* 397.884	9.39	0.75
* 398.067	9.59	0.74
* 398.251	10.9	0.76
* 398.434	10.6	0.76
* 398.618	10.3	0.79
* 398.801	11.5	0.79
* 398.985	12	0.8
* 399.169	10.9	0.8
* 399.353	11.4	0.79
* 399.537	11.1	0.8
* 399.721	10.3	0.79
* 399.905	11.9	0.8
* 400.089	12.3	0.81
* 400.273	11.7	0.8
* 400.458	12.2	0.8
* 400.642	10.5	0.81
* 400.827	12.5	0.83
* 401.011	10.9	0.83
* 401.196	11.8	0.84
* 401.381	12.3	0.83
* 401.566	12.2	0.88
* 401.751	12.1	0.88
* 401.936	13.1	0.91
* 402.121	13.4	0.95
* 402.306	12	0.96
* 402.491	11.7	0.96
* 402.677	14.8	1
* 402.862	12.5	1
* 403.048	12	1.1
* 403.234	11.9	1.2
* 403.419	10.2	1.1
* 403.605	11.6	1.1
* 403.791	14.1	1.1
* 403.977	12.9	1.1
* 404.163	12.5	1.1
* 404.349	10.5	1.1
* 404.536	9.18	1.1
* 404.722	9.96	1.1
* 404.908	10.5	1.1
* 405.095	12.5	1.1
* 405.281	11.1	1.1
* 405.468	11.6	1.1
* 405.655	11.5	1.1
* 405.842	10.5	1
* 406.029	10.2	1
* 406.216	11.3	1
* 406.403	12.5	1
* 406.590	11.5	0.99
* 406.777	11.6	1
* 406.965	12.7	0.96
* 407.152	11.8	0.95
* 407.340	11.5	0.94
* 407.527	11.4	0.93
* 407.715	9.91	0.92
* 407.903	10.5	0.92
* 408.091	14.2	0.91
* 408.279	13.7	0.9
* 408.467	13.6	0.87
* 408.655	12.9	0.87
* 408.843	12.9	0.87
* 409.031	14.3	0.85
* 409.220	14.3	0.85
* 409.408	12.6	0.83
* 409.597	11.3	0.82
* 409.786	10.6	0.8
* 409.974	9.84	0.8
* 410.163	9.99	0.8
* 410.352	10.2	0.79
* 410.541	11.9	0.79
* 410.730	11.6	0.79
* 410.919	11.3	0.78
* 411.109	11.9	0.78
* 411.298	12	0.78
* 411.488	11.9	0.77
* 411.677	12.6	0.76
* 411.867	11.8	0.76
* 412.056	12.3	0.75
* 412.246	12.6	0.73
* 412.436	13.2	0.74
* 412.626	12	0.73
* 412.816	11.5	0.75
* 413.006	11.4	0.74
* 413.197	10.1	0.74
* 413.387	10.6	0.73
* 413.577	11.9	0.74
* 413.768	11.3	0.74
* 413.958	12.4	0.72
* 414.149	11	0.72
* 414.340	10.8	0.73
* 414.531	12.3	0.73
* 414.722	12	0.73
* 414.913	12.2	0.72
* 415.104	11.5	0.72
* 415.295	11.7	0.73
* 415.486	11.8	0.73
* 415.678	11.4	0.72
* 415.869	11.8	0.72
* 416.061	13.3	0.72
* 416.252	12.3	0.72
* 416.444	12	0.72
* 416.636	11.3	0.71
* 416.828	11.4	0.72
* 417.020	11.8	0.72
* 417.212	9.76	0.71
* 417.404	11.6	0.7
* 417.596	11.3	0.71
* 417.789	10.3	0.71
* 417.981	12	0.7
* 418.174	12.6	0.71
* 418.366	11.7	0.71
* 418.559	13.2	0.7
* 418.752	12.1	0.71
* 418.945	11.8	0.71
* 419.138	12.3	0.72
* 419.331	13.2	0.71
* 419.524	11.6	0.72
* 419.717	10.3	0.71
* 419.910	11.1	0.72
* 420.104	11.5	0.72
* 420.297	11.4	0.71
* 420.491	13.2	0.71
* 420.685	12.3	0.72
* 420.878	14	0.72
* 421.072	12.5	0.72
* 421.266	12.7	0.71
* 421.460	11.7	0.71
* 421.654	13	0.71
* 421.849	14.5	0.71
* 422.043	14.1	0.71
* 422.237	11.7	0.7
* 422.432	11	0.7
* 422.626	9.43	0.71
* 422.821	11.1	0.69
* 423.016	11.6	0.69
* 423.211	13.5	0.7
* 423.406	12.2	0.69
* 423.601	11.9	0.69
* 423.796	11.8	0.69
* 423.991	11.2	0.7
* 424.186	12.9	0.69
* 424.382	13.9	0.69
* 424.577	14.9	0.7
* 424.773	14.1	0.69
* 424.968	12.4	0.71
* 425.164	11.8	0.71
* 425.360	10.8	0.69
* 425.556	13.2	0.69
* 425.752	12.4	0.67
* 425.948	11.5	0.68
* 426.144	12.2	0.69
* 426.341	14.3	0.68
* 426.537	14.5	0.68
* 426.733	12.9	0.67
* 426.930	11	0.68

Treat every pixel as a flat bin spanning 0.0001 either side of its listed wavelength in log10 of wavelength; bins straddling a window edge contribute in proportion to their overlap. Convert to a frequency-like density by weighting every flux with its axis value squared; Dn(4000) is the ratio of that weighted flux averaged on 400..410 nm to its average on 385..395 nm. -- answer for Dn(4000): 1.91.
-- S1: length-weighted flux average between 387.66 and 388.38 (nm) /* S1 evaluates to 6.66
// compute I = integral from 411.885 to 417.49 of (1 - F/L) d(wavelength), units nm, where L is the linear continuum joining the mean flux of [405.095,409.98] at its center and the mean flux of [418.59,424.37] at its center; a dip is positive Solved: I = 0.17 nm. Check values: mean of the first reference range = 12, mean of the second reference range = 12.2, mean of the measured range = 11.7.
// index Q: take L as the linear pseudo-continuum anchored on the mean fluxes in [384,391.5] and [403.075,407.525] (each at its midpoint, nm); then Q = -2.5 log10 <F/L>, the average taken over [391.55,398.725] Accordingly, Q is 0.29 mag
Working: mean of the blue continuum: 6.88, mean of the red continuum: 11.5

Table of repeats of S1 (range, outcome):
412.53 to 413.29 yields 11.2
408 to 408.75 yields 13.6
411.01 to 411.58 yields 11.9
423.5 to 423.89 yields 11.9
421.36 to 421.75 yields 12.4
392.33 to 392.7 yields 7.21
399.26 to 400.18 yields 11.4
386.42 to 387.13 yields 5.83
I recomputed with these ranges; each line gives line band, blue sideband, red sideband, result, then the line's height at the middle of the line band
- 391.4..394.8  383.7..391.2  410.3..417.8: 0.70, 7.76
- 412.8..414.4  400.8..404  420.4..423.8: 0.15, 12.3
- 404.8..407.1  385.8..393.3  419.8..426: -0.46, 9.56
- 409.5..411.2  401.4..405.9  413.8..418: 0.11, 11.7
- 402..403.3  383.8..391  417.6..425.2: -0.49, 9.18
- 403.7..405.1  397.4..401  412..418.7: -0.05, 11.1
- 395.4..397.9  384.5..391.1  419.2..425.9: 0.71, 8.25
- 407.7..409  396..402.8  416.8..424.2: -0.25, 10.7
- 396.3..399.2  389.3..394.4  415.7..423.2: 0.15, 7.92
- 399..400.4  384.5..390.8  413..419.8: -0.41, 8.86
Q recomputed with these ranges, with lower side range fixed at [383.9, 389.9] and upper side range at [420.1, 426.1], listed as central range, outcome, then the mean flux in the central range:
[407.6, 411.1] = -0.179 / 12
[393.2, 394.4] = 0.497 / 4.83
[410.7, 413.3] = -0.124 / 11.9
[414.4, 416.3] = -0.081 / 12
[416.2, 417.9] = 0.012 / 11.3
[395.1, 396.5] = 0.037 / 7.66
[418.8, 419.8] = -0.009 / 11.9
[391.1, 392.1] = -0.170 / 8.48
